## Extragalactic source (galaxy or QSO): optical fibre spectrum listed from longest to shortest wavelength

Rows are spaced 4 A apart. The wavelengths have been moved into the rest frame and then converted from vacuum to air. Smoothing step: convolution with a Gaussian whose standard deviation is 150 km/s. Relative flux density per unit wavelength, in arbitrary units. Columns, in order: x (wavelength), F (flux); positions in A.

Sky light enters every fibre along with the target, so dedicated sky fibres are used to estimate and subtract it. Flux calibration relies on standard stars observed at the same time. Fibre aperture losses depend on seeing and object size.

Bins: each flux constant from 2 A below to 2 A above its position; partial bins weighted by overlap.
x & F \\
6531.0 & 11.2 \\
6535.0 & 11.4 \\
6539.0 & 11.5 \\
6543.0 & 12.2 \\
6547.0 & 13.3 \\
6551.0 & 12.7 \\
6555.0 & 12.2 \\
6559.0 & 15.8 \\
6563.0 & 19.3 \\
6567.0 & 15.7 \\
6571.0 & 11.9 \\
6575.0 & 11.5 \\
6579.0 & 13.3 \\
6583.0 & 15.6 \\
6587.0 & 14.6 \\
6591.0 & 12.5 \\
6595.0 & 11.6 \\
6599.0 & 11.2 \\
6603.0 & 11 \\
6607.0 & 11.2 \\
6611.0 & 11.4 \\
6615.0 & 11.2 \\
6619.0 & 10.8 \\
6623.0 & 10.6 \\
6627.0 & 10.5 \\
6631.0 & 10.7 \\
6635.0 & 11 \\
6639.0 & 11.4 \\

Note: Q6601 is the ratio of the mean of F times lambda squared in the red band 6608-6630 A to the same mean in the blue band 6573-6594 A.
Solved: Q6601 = 0.82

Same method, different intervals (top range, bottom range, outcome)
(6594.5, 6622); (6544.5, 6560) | 0.85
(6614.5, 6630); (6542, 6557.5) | 0.86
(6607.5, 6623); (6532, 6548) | 0.95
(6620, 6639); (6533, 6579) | 0.82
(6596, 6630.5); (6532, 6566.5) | 0.83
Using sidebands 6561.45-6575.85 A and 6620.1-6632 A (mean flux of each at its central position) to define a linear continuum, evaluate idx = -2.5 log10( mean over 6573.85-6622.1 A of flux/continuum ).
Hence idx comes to 0.04 mag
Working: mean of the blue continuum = 14.7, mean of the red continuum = 10.6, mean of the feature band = 12.1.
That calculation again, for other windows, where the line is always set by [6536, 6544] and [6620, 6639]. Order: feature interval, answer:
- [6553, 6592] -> -0.24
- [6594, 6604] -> -0.01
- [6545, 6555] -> -0.11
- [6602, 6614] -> -0.02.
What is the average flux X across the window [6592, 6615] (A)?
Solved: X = 11.3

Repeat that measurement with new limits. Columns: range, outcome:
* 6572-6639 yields 11.8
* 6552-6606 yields 13.5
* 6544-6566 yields 14.6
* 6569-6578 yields 11.9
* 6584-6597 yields 13.1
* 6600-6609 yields 11.1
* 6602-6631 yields 10.9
